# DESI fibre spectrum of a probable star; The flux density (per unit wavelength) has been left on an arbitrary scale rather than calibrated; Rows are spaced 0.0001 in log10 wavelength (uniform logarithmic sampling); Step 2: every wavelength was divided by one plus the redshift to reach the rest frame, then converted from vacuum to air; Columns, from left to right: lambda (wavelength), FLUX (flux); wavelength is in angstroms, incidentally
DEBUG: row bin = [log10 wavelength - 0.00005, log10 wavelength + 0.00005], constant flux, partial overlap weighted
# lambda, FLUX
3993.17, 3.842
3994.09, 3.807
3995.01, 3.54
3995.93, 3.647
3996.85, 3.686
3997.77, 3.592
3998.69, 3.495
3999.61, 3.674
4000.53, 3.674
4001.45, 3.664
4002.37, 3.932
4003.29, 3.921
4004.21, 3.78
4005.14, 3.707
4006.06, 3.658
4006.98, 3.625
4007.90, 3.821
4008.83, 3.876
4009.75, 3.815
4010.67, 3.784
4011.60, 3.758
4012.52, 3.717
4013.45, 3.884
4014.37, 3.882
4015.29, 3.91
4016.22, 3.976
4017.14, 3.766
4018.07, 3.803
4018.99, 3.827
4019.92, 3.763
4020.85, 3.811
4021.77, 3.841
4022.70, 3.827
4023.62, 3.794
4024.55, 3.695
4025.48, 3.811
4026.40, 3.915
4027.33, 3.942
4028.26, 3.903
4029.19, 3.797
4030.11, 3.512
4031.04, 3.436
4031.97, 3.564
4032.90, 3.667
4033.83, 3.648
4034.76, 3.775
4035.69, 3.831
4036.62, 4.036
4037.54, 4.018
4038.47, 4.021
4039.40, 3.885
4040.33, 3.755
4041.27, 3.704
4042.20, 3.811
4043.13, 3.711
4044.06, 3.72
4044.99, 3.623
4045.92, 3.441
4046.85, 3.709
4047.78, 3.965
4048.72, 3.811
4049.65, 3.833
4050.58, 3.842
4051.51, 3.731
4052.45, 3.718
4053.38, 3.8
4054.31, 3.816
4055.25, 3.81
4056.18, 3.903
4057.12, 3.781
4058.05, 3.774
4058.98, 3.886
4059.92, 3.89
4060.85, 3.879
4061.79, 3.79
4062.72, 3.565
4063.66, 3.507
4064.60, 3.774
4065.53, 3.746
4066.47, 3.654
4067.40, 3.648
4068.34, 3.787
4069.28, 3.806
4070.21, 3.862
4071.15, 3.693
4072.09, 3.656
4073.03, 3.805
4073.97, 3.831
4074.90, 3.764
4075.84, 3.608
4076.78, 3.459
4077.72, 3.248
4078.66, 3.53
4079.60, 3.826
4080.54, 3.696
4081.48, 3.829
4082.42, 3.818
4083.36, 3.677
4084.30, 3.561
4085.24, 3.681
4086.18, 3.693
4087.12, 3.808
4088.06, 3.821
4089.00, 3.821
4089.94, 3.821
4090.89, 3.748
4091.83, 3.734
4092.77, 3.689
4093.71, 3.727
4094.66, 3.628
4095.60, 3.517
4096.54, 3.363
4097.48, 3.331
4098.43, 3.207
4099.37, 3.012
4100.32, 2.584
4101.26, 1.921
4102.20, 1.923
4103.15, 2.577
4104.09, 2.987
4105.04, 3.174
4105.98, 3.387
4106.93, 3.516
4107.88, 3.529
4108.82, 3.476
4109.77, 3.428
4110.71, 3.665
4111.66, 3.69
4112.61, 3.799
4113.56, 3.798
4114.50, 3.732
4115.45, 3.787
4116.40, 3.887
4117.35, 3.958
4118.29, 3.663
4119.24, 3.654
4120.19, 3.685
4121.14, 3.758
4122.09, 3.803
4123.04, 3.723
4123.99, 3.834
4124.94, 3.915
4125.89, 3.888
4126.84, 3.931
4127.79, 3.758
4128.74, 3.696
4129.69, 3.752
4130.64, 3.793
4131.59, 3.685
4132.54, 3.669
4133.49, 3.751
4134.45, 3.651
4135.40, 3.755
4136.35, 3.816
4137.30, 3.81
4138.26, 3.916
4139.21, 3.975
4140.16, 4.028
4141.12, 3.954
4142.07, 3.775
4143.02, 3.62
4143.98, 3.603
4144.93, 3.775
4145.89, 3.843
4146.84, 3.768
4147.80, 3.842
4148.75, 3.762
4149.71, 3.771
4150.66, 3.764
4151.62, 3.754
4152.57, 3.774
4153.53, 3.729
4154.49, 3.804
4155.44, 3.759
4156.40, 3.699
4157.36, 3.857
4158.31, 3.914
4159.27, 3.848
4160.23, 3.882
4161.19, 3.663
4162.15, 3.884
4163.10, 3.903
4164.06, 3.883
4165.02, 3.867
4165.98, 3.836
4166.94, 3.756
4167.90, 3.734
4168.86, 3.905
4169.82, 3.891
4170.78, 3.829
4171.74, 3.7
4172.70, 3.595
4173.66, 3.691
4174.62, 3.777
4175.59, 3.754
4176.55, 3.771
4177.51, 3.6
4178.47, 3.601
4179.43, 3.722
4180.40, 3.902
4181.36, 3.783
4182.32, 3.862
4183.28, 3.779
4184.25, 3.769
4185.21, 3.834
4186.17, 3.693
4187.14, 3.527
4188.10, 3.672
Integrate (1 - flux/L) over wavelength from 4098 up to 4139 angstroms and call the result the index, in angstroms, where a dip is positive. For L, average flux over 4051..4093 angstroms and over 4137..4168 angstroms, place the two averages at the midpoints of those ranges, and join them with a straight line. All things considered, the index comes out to 2.6 angstroms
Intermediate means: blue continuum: 3.73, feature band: 3.54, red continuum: 3.81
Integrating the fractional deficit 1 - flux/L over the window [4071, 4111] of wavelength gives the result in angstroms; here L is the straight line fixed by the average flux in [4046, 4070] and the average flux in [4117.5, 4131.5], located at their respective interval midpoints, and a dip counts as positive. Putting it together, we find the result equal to 3.4 angstroms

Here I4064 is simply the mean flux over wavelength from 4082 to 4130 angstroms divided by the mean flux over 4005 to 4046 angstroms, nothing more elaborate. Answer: 0.94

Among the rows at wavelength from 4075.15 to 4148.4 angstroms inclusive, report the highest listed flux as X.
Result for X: 4.028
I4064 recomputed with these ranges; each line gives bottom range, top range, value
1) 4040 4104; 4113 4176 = 1.05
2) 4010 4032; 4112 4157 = 1.00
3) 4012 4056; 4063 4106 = 0.92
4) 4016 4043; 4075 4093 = 0.97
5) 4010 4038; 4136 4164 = 1.00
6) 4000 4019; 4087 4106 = 0.86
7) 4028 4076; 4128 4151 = 1.01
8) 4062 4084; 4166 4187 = 1.02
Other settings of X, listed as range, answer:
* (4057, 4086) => 3.89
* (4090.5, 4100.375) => 3.748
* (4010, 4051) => 4.036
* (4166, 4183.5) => 3.905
